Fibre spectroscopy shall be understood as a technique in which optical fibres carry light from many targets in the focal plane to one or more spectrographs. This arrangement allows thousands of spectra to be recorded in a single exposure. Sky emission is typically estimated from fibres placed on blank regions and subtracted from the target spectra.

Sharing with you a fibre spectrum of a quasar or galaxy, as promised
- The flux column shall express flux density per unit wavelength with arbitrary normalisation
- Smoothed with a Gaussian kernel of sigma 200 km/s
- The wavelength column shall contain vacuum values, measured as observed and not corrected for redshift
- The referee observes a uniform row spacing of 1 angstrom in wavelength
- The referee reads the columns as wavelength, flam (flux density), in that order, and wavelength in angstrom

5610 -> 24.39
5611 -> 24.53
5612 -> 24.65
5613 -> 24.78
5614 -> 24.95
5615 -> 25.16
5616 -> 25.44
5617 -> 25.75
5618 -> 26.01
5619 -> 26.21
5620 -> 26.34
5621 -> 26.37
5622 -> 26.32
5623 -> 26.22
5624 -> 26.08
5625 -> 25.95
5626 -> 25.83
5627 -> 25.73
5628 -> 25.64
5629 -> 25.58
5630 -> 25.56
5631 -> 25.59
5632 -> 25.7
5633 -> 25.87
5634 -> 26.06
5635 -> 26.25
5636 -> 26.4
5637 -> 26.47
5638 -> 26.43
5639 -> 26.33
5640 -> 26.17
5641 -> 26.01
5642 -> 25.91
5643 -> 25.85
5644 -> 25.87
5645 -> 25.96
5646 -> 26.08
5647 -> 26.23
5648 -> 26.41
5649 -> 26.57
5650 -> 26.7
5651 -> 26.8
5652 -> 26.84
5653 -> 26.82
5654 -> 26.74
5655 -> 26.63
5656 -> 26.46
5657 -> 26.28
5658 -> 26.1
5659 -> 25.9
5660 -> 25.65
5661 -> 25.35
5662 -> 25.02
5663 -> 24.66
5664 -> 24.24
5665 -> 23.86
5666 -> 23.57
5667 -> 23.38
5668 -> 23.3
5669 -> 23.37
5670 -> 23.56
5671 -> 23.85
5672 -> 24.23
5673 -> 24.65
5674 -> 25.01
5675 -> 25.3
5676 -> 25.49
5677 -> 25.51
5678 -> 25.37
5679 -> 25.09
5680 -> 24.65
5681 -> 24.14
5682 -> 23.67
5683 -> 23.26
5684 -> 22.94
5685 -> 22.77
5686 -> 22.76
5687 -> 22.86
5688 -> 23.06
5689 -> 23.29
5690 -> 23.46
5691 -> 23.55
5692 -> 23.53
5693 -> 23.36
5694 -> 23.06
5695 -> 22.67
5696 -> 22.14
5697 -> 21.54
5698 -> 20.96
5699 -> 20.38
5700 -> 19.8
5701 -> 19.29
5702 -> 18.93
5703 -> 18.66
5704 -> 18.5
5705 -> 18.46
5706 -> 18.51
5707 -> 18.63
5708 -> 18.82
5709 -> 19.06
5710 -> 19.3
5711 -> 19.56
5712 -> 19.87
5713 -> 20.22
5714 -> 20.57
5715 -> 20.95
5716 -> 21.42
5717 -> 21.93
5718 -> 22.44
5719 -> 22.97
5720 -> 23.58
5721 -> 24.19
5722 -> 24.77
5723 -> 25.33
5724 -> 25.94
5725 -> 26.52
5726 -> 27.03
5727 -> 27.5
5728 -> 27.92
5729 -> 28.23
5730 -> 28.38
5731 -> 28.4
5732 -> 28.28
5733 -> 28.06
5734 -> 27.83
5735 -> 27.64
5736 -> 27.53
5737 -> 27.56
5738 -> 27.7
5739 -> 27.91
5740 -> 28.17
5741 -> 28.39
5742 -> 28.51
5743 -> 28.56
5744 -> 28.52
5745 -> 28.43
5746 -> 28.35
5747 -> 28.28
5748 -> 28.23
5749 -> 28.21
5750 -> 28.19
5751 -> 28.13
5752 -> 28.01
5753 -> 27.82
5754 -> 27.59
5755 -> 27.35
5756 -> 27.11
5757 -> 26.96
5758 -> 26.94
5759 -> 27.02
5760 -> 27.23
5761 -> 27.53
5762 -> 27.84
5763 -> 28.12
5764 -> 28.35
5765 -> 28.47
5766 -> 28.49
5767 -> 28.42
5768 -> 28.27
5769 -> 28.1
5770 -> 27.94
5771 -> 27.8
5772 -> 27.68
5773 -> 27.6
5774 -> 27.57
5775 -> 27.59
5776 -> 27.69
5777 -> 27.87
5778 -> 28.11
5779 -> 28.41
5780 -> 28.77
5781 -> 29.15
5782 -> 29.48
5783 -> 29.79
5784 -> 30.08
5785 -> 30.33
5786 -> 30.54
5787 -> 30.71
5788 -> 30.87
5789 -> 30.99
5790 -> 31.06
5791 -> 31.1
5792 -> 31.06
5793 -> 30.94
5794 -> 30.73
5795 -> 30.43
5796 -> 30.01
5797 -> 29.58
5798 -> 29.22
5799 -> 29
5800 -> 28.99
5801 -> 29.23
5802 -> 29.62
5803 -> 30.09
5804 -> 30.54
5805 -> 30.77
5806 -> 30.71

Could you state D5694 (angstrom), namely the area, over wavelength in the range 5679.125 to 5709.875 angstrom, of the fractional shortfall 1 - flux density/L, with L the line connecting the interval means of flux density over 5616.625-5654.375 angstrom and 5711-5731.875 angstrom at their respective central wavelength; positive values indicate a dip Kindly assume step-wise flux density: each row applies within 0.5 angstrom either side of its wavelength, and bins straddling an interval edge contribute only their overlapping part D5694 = 4.1 angstrom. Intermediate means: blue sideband 26.1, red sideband 24.4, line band 21.6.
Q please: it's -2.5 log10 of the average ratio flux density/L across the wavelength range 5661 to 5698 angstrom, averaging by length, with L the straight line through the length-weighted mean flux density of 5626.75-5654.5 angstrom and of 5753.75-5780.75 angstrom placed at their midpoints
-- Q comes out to 0.13 mag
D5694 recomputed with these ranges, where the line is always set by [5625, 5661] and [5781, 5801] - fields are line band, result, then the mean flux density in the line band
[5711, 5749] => 3.3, 26.1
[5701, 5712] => 3.5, 18.9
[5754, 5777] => 1.4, 27.7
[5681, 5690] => 1.4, 23.2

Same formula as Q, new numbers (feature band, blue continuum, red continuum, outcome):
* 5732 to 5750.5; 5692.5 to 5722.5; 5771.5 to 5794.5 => -0.14 mag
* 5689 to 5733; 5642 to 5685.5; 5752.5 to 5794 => 0.18 mag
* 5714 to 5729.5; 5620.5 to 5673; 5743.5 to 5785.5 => 0.11 mag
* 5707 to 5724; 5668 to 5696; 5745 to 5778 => 0.18 mag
